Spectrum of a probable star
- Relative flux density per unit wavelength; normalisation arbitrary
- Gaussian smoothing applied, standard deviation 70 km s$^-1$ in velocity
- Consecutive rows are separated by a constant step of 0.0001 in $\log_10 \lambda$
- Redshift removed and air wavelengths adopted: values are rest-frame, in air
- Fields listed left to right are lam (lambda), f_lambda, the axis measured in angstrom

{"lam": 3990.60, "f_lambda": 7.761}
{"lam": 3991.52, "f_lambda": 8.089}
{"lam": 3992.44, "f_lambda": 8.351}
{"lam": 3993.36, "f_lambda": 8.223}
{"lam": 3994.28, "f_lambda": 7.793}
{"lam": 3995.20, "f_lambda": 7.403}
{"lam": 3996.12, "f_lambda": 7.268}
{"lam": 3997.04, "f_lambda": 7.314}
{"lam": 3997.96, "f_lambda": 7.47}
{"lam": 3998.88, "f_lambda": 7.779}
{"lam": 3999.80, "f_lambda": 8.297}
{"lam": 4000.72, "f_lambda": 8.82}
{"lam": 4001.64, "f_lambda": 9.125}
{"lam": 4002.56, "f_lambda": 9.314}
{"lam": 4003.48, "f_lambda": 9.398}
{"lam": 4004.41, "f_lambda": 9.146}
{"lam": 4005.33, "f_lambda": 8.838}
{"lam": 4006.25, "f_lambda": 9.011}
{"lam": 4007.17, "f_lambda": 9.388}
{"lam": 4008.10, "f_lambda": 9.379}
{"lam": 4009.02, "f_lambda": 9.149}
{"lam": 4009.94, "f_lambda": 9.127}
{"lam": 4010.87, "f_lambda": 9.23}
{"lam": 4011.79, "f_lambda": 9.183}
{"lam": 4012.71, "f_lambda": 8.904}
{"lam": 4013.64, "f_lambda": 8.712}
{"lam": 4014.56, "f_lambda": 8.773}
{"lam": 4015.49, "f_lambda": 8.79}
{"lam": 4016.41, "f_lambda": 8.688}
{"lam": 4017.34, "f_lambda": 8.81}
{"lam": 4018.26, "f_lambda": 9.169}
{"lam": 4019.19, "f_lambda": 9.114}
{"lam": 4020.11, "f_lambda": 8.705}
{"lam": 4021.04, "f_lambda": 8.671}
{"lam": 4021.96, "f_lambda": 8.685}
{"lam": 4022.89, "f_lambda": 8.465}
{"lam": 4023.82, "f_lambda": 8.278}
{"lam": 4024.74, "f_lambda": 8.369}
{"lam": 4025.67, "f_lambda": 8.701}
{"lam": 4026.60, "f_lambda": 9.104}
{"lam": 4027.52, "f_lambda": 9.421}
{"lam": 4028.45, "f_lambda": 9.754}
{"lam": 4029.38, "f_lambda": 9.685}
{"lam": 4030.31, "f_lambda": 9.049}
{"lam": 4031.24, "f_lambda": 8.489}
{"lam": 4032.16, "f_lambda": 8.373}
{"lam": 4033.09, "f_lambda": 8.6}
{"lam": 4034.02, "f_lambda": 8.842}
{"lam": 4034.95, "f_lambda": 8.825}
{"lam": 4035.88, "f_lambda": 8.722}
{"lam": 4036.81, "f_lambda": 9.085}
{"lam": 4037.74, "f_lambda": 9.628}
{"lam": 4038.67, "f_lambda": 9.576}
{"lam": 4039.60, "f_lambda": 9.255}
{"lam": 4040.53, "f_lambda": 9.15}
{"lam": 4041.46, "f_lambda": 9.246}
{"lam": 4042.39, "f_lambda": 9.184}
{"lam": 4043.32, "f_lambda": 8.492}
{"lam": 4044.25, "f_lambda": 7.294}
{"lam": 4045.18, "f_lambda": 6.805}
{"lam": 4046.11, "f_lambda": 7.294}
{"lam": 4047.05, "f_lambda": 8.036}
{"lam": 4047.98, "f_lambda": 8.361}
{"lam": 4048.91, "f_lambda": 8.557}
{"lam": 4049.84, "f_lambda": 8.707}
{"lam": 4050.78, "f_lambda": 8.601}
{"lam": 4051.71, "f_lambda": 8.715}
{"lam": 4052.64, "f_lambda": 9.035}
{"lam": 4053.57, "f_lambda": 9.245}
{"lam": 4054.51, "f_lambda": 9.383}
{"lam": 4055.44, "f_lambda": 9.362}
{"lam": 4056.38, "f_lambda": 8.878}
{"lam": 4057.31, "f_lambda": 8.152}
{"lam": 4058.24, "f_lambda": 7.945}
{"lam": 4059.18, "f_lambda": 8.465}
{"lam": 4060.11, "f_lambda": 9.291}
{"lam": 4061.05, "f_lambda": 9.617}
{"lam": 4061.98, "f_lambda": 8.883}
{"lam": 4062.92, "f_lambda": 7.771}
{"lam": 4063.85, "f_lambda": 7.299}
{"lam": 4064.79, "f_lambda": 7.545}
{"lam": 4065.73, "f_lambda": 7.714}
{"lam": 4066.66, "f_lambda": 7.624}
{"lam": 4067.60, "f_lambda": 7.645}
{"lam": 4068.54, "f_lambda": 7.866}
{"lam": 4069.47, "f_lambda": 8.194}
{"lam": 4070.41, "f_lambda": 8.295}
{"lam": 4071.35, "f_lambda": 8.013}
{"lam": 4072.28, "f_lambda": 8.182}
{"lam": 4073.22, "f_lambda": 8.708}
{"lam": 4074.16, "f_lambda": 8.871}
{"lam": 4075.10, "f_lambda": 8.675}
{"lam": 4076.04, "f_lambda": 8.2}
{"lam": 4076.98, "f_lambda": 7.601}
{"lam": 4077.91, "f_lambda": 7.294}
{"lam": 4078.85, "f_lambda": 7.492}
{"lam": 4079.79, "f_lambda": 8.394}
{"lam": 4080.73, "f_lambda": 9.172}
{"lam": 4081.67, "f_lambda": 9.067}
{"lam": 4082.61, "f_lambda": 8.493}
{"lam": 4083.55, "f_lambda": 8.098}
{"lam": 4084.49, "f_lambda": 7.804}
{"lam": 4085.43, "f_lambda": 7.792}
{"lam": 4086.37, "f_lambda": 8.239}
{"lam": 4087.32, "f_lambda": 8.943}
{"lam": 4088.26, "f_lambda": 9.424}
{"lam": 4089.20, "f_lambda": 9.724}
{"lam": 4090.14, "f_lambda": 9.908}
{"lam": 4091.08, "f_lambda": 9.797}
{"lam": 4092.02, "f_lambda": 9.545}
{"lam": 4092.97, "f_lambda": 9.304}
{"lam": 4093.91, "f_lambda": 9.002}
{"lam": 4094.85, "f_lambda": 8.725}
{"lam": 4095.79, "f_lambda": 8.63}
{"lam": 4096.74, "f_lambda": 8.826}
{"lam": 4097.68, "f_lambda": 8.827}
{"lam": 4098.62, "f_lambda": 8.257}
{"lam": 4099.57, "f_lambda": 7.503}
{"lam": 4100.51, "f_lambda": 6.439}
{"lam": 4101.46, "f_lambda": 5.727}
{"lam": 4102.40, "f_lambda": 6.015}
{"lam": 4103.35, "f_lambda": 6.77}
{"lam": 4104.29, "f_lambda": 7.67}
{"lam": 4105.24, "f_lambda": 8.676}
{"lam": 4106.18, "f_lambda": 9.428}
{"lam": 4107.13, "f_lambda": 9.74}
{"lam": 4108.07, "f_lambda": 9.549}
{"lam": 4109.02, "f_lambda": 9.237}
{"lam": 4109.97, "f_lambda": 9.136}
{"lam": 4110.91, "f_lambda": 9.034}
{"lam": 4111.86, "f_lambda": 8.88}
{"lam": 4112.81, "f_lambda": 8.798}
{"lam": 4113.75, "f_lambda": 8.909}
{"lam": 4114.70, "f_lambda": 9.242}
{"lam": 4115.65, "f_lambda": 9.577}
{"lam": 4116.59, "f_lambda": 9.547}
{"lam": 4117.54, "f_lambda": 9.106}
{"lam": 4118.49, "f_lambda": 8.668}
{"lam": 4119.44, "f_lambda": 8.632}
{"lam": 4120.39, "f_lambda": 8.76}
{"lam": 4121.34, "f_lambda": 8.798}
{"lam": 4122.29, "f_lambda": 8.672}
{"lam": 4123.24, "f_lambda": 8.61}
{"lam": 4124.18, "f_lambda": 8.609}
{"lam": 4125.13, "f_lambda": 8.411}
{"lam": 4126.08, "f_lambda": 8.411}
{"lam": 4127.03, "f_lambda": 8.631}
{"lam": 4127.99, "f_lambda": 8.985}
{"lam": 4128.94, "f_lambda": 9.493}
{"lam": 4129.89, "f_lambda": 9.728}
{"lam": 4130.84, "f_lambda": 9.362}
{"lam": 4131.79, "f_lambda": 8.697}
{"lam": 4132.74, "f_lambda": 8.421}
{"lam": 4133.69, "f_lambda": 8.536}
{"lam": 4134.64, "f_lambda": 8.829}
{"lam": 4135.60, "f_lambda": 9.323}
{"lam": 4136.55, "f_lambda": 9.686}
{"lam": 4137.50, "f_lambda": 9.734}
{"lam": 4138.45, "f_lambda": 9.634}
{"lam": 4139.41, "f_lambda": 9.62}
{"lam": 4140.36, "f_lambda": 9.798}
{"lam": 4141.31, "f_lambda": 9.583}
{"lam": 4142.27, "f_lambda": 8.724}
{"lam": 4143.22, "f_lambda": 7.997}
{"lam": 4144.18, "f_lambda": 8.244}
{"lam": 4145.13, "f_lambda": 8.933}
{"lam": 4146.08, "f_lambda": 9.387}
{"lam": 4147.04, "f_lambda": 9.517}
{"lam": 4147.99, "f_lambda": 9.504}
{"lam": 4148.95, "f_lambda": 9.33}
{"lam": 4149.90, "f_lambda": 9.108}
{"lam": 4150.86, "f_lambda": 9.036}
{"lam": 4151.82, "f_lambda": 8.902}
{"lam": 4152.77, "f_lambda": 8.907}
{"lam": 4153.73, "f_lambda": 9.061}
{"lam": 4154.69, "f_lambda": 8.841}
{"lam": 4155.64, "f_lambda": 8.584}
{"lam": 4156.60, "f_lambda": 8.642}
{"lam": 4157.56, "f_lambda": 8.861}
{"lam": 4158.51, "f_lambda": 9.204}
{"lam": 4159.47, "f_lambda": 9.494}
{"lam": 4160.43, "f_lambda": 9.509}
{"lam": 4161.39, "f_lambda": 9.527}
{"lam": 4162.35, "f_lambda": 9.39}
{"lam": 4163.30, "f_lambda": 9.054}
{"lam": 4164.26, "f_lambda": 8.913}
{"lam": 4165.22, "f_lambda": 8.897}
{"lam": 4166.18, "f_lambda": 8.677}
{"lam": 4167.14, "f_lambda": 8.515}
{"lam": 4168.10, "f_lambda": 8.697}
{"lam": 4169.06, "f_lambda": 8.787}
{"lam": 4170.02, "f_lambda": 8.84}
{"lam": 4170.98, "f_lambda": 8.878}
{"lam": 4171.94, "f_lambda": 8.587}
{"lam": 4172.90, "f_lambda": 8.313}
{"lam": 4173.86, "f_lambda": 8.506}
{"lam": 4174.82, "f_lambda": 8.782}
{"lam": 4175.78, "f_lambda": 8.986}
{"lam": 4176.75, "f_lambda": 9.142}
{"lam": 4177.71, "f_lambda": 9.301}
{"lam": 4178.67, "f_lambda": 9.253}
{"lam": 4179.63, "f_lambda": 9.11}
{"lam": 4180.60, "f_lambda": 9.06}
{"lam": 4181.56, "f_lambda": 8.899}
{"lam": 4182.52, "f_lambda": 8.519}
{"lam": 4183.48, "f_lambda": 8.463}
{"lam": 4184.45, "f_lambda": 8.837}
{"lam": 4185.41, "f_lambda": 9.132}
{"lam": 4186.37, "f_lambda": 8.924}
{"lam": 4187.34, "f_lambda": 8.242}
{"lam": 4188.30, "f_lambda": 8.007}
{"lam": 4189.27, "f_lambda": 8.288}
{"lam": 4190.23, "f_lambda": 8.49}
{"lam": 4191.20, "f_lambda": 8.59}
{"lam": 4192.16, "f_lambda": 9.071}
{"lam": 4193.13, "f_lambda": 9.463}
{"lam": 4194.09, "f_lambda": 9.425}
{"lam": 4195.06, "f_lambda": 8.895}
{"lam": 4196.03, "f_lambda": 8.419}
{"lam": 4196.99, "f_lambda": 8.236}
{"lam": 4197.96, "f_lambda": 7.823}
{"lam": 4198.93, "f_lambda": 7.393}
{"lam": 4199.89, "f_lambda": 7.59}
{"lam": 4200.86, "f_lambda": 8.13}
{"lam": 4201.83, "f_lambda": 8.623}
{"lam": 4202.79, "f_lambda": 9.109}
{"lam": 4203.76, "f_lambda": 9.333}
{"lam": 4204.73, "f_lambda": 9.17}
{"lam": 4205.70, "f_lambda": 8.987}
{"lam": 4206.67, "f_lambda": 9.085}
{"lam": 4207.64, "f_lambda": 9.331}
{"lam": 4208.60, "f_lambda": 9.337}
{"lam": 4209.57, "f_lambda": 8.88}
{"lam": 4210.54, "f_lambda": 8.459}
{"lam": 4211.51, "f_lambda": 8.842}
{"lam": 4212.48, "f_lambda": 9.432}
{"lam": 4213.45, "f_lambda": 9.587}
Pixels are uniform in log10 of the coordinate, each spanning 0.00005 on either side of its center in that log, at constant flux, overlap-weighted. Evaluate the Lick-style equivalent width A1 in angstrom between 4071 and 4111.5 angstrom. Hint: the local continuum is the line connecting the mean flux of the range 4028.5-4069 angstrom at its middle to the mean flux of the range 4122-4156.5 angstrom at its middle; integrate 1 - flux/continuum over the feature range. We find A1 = 1.5 angstrom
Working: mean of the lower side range 8.58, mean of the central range 8.47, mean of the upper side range 9.02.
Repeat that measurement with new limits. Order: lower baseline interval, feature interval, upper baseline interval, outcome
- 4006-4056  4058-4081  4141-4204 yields 1.7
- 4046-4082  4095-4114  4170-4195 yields 0.5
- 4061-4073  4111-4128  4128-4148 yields 0.0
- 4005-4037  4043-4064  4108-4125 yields 1.1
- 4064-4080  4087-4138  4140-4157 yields -1.6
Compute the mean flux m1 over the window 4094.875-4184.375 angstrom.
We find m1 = 8.84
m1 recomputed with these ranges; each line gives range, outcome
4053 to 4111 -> 8.43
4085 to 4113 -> 8.58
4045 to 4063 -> 8.6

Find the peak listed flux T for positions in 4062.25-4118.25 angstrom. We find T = 9.908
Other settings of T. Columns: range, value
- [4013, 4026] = 9.169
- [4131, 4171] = 9.798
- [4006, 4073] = 9.754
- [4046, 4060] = 9.383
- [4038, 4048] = 9.576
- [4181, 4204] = 9.463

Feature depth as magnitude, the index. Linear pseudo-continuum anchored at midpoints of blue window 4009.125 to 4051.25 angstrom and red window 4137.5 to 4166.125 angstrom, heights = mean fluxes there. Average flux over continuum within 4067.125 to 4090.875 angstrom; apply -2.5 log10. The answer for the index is 0.06 mag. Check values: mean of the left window 8.77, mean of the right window 9.11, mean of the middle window 8.42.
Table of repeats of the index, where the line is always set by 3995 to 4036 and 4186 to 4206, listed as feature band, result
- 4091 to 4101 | 0.01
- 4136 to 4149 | -0.08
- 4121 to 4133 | -0.02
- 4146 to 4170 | -0.05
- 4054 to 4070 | 0.05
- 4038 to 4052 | 0.03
